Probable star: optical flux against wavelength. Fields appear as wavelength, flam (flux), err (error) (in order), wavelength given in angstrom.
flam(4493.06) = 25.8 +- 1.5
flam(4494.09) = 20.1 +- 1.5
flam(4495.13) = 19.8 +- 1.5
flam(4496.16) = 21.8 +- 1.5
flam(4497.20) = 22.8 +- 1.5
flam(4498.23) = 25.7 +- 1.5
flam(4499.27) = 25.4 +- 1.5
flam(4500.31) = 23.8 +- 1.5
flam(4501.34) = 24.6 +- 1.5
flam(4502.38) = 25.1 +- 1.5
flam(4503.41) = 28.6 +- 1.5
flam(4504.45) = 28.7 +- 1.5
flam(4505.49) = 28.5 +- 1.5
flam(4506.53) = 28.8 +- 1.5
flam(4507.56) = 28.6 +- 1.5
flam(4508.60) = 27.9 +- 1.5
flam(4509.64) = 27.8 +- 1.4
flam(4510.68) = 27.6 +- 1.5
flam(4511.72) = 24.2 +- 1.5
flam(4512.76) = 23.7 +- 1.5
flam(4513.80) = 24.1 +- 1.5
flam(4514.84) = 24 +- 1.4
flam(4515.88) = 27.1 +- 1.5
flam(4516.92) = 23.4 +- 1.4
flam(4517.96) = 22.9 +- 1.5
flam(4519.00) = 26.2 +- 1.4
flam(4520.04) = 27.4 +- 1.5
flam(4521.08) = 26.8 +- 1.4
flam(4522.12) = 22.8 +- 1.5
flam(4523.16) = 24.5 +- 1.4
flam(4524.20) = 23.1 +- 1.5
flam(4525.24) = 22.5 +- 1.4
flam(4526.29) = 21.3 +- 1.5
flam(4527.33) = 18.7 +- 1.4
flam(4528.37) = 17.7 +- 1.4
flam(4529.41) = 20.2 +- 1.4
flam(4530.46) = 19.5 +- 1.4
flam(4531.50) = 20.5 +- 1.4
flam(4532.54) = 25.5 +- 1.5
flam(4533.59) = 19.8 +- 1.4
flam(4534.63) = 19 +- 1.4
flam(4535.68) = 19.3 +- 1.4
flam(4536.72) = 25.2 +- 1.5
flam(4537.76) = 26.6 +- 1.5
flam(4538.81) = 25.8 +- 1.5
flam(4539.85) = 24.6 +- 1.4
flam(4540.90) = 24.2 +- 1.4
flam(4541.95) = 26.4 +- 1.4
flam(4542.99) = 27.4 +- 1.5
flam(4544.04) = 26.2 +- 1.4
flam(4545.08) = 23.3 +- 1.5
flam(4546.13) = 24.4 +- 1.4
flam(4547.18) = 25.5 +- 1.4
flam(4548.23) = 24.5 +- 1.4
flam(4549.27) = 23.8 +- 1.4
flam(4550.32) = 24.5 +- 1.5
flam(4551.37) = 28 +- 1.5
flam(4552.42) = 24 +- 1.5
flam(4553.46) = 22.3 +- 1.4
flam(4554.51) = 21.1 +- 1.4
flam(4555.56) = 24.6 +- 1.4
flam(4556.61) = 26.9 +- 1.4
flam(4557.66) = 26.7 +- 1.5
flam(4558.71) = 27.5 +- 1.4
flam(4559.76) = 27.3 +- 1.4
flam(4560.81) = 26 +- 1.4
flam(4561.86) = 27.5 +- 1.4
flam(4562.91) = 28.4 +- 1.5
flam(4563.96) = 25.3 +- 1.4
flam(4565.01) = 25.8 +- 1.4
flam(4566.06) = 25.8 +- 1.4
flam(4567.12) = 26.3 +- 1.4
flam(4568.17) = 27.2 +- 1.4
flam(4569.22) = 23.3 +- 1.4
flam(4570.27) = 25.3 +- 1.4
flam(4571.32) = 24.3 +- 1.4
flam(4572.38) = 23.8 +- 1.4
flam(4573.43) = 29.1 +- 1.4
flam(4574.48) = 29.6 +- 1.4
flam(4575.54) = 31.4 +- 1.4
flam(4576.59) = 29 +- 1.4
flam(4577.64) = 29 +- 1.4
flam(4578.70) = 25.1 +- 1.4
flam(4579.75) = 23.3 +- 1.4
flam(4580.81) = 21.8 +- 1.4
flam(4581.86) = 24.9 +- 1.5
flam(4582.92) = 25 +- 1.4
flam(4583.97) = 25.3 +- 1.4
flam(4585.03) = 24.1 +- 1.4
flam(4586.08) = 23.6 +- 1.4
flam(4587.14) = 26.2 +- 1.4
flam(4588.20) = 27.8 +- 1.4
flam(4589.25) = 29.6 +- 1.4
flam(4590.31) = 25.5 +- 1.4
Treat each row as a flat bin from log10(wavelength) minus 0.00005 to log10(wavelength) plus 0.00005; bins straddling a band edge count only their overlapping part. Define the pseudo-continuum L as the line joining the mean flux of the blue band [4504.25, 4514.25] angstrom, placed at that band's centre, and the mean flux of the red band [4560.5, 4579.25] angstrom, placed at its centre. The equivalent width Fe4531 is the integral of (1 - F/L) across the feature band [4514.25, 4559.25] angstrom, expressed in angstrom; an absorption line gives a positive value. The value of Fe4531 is 5.1 angstrom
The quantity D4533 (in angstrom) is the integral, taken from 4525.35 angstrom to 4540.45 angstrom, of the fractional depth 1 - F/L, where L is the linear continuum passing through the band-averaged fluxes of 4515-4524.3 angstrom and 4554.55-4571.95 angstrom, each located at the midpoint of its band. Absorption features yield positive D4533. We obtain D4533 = 2.1 angstrom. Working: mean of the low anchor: 25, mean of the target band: 21.7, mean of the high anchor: 26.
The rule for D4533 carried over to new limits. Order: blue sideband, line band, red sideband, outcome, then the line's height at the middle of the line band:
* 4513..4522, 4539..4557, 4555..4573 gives 0.61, 25.7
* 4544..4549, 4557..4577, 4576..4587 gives -1.49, 25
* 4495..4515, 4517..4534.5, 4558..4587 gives 2.32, 25.8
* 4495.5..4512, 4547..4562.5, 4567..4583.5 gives 0.48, 26.2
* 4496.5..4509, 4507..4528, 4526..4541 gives -0.36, 24.2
